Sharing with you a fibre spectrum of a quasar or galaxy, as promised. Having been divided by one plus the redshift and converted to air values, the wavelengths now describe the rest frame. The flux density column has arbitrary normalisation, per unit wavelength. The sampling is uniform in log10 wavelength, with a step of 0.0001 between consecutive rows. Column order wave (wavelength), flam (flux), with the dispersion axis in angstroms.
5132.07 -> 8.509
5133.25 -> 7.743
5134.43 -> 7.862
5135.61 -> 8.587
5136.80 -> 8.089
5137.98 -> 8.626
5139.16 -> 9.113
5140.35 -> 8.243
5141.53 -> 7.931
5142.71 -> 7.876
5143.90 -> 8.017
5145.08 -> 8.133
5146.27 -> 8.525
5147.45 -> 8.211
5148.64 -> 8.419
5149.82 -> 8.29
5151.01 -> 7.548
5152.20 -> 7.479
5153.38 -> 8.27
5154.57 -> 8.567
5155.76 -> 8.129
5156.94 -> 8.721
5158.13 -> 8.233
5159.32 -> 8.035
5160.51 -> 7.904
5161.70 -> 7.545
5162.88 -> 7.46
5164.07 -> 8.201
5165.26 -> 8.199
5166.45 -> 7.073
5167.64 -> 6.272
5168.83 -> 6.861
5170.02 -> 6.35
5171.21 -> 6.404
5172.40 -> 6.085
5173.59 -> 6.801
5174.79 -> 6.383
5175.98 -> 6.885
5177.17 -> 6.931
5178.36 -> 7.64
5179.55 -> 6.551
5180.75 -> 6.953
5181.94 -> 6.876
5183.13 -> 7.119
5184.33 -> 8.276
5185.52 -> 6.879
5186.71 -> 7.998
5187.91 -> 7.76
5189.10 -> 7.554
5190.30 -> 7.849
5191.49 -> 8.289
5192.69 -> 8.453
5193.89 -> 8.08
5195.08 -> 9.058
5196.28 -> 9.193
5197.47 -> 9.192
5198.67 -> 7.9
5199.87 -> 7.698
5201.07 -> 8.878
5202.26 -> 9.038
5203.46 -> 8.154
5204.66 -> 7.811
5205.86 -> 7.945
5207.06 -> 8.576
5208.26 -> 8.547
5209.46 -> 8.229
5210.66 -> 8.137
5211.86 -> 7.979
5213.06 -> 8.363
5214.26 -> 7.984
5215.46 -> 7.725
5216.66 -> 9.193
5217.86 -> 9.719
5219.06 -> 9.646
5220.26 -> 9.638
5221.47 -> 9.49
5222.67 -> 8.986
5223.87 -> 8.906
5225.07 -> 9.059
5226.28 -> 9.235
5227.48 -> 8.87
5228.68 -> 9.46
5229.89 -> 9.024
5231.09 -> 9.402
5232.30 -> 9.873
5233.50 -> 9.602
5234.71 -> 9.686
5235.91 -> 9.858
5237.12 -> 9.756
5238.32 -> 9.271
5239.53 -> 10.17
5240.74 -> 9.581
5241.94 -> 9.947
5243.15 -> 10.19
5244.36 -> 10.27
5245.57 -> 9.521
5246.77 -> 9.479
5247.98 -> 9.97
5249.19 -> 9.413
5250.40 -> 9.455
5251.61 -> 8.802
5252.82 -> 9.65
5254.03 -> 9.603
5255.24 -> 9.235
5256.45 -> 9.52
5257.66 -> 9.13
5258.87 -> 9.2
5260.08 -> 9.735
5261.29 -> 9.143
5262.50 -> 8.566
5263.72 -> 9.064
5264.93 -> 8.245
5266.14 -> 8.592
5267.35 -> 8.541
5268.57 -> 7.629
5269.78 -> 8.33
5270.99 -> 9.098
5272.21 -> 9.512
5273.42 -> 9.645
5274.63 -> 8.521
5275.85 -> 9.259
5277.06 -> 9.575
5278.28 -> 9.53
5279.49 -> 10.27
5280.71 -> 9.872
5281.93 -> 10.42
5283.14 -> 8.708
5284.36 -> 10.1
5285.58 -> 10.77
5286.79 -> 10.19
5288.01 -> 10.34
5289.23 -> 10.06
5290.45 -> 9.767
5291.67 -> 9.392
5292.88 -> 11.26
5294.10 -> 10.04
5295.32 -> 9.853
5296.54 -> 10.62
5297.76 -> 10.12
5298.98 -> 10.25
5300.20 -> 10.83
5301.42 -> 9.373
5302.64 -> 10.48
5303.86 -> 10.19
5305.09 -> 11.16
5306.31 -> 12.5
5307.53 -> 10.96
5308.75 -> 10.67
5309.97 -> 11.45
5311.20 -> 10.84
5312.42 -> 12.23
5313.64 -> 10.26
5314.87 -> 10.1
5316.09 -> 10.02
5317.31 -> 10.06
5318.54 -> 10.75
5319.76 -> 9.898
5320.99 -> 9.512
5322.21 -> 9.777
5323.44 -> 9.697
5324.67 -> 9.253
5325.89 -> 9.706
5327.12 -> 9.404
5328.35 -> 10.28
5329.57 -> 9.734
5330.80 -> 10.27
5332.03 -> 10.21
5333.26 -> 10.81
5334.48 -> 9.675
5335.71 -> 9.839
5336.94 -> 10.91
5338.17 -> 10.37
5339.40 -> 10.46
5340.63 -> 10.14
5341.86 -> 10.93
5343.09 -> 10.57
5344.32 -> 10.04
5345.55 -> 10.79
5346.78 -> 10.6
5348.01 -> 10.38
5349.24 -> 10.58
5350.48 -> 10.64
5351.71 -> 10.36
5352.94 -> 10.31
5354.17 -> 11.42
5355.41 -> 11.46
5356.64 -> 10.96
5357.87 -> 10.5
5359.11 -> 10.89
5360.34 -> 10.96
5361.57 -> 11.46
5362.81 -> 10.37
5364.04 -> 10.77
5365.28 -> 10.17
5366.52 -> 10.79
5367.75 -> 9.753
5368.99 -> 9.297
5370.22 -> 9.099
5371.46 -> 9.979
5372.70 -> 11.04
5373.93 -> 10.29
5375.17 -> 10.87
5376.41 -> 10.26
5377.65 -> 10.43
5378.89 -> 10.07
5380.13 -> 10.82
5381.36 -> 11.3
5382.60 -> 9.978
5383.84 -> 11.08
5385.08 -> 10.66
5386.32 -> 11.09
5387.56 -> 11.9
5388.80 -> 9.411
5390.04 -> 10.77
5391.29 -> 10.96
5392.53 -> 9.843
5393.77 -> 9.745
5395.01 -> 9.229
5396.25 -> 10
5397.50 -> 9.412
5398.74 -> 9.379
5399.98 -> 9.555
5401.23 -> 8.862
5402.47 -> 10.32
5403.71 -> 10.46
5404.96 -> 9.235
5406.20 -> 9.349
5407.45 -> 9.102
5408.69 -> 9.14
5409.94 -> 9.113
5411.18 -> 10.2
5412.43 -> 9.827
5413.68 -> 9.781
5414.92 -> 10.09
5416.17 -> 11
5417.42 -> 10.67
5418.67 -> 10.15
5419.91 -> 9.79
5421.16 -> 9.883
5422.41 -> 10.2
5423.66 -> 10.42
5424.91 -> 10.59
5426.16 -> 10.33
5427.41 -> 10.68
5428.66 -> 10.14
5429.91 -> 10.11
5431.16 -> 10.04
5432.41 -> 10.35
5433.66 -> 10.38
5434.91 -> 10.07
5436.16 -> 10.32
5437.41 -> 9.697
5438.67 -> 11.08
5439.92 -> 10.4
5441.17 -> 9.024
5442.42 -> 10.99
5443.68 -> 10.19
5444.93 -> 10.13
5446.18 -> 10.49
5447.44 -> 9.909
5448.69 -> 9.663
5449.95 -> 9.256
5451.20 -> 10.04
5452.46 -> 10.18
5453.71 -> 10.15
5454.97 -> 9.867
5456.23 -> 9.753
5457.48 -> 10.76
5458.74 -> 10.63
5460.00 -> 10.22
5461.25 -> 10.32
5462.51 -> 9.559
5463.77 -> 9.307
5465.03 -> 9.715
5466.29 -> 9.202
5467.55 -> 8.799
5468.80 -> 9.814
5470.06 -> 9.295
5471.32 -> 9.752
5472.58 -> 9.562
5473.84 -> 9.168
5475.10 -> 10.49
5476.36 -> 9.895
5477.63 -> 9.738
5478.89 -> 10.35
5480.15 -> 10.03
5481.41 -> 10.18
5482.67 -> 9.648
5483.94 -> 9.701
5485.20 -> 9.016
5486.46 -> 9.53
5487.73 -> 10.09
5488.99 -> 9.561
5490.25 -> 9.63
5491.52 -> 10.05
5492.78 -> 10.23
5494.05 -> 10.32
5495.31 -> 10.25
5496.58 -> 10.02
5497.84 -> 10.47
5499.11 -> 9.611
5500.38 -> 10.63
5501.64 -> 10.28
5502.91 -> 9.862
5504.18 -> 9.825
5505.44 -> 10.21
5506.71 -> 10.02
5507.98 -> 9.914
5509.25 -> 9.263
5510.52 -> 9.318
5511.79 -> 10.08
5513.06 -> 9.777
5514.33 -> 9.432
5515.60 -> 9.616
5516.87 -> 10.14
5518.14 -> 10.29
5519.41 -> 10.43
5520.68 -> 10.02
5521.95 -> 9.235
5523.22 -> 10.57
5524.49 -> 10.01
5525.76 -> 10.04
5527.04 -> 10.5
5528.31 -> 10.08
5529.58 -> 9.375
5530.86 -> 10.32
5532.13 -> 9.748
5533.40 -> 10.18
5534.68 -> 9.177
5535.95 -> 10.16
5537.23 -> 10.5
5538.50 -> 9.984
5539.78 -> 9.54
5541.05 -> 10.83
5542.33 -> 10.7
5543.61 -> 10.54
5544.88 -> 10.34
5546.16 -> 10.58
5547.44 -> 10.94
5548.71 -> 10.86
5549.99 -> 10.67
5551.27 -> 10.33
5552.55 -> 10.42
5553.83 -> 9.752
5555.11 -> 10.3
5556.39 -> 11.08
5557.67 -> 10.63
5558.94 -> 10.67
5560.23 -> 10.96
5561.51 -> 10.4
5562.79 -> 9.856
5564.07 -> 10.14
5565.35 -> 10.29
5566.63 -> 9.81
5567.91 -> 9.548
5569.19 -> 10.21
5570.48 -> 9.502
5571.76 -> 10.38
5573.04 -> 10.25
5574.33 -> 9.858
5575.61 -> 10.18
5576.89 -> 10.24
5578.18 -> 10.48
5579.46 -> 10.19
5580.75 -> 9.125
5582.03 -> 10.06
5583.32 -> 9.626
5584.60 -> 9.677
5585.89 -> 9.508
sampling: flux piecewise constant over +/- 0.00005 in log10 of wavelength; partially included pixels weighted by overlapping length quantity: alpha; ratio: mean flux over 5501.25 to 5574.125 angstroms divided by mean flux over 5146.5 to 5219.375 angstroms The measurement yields 1.29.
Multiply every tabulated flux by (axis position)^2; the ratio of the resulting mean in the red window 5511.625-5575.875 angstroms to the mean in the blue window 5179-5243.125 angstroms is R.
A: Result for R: 1.33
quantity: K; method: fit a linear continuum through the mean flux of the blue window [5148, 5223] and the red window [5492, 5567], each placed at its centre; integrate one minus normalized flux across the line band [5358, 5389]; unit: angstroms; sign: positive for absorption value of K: -4.6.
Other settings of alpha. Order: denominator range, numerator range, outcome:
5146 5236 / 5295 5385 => 1.28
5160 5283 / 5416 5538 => 1.16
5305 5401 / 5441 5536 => 0.95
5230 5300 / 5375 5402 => 1.07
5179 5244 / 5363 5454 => 1.17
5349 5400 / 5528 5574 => 0.98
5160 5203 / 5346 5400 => 1.38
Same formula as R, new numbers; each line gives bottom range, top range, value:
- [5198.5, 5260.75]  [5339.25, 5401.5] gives 1.20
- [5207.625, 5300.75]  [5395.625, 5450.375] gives 1.13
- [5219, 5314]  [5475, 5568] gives 1.14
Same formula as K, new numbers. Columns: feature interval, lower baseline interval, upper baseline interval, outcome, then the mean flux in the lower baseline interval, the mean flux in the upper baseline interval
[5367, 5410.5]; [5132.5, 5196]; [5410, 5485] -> -2.34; 7.73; 10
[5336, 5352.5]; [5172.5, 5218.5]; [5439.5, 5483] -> -2.68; 7.95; 9.9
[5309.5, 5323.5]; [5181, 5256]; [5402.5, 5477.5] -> -1.56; 8.86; 9.98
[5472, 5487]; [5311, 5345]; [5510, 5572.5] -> 0.59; 10.2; 10.2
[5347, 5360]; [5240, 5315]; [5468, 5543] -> -1.17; 9.82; 9.94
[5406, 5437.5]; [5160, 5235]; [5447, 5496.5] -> -1.80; 8.12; 9.84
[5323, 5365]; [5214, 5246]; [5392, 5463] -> -2.91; 9.42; 10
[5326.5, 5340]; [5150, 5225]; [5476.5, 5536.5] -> -2.01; 7.96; 9.93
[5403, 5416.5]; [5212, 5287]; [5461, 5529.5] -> -0.08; 9.33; 9.86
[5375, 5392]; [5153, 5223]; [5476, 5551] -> -2.72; 7.94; 10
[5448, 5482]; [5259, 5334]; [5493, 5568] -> 0.84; 9.92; 10.2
